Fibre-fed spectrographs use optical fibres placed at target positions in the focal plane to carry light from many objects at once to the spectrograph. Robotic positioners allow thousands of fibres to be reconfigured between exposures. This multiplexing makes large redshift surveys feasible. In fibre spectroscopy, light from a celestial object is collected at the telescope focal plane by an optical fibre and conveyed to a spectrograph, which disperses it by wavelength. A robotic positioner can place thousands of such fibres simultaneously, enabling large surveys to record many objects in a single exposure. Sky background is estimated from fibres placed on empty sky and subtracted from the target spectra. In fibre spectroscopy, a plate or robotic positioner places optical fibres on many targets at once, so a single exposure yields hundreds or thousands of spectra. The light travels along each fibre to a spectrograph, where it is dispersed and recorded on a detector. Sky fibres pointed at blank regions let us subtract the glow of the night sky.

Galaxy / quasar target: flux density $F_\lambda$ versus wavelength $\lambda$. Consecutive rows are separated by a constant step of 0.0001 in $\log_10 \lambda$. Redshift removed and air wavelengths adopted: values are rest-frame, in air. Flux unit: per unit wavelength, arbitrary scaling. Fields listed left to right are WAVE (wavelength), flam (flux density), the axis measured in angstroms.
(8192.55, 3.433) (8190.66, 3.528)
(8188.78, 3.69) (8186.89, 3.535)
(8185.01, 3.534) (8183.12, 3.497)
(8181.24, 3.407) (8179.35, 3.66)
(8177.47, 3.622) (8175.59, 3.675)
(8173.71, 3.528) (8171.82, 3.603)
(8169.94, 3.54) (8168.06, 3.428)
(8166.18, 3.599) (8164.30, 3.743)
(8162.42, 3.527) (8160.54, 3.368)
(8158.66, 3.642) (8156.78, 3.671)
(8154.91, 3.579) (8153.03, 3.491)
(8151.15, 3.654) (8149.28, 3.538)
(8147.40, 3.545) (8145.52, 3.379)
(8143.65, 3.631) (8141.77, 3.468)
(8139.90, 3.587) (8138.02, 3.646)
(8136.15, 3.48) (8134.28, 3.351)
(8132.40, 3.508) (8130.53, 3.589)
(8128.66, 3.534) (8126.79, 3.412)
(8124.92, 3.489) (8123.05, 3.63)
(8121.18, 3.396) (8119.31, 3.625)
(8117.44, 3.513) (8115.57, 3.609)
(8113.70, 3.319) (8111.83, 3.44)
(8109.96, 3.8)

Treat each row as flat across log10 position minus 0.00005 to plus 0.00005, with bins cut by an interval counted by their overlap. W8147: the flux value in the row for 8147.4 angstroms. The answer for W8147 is 3.545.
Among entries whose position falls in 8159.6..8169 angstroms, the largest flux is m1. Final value 3.743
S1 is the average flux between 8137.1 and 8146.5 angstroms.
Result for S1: 3.54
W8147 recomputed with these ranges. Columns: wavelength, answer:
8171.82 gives 3.603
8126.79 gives 3.412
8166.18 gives 3.599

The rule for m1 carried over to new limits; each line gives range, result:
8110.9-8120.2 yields 3.625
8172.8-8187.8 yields 3.675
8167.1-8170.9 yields 3.54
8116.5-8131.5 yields 3.63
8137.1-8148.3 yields 3.646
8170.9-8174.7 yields 3.603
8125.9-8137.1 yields 3.589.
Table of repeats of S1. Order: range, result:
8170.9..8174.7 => 3.56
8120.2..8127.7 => 3.48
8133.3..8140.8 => 3.51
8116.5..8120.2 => 3.57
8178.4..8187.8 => 3.53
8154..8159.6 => 3.63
